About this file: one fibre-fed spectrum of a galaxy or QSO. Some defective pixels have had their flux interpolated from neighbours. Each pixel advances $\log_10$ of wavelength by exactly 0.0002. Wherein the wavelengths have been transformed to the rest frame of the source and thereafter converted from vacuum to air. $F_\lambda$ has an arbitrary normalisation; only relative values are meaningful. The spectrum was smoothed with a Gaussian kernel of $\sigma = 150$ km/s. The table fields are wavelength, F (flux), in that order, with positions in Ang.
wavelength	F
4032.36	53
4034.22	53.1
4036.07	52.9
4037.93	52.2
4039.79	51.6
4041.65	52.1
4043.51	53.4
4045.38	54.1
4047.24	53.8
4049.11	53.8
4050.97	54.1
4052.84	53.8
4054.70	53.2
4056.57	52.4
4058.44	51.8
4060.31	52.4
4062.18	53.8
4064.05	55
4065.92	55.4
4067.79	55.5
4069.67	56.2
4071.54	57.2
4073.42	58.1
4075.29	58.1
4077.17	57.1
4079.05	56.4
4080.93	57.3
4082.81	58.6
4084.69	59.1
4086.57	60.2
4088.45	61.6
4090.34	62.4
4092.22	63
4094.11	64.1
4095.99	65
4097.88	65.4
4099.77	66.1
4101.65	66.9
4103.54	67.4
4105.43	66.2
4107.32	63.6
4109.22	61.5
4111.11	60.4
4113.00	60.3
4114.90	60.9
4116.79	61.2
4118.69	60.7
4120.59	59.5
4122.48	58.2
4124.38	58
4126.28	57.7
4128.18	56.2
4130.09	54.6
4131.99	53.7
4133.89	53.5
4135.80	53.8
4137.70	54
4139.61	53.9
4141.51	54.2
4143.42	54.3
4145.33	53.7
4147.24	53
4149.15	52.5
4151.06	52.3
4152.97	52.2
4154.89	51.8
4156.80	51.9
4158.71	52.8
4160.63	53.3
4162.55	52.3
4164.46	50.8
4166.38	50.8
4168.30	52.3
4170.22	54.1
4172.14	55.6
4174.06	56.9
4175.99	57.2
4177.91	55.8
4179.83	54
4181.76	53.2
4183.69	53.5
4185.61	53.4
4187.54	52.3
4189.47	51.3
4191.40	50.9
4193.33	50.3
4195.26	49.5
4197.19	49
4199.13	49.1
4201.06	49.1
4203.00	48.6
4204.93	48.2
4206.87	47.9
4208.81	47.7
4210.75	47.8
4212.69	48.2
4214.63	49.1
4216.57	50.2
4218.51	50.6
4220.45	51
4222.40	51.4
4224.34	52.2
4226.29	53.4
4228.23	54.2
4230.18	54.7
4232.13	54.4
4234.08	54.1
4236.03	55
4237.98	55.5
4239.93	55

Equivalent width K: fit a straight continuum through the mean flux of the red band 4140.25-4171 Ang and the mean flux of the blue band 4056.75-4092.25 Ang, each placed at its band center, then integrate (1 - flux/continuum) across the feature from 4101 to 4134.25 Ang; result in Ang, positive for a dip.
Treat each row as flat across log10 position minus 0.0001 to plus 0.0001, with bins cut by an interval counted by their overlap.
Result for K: -3.2 Ang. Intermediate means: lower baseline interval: 57.1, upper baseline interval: 52.7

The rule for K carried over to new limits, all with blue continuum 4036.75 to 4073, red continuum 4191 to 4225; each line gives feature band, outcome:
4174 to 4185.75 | -1.1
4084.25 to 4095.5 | -2.0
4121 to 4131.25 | -1.0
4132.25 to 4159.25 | -1.0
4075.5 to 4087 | -1.1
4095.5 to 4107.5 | -3.1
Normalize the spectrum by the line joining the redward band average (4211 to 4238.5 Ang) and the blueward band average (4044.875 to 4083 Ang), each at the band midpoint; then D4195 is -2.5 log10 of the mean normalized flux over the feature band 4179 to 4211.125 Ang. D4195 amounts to 0.051 mag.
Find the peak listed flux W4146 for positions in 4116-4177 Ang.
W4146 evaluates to 61.2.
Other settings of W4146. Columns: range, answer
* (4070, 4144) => 67.4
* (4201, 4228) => 53.4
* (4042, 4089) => 61.6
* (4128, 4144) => 56.2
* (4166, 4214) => 57.2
